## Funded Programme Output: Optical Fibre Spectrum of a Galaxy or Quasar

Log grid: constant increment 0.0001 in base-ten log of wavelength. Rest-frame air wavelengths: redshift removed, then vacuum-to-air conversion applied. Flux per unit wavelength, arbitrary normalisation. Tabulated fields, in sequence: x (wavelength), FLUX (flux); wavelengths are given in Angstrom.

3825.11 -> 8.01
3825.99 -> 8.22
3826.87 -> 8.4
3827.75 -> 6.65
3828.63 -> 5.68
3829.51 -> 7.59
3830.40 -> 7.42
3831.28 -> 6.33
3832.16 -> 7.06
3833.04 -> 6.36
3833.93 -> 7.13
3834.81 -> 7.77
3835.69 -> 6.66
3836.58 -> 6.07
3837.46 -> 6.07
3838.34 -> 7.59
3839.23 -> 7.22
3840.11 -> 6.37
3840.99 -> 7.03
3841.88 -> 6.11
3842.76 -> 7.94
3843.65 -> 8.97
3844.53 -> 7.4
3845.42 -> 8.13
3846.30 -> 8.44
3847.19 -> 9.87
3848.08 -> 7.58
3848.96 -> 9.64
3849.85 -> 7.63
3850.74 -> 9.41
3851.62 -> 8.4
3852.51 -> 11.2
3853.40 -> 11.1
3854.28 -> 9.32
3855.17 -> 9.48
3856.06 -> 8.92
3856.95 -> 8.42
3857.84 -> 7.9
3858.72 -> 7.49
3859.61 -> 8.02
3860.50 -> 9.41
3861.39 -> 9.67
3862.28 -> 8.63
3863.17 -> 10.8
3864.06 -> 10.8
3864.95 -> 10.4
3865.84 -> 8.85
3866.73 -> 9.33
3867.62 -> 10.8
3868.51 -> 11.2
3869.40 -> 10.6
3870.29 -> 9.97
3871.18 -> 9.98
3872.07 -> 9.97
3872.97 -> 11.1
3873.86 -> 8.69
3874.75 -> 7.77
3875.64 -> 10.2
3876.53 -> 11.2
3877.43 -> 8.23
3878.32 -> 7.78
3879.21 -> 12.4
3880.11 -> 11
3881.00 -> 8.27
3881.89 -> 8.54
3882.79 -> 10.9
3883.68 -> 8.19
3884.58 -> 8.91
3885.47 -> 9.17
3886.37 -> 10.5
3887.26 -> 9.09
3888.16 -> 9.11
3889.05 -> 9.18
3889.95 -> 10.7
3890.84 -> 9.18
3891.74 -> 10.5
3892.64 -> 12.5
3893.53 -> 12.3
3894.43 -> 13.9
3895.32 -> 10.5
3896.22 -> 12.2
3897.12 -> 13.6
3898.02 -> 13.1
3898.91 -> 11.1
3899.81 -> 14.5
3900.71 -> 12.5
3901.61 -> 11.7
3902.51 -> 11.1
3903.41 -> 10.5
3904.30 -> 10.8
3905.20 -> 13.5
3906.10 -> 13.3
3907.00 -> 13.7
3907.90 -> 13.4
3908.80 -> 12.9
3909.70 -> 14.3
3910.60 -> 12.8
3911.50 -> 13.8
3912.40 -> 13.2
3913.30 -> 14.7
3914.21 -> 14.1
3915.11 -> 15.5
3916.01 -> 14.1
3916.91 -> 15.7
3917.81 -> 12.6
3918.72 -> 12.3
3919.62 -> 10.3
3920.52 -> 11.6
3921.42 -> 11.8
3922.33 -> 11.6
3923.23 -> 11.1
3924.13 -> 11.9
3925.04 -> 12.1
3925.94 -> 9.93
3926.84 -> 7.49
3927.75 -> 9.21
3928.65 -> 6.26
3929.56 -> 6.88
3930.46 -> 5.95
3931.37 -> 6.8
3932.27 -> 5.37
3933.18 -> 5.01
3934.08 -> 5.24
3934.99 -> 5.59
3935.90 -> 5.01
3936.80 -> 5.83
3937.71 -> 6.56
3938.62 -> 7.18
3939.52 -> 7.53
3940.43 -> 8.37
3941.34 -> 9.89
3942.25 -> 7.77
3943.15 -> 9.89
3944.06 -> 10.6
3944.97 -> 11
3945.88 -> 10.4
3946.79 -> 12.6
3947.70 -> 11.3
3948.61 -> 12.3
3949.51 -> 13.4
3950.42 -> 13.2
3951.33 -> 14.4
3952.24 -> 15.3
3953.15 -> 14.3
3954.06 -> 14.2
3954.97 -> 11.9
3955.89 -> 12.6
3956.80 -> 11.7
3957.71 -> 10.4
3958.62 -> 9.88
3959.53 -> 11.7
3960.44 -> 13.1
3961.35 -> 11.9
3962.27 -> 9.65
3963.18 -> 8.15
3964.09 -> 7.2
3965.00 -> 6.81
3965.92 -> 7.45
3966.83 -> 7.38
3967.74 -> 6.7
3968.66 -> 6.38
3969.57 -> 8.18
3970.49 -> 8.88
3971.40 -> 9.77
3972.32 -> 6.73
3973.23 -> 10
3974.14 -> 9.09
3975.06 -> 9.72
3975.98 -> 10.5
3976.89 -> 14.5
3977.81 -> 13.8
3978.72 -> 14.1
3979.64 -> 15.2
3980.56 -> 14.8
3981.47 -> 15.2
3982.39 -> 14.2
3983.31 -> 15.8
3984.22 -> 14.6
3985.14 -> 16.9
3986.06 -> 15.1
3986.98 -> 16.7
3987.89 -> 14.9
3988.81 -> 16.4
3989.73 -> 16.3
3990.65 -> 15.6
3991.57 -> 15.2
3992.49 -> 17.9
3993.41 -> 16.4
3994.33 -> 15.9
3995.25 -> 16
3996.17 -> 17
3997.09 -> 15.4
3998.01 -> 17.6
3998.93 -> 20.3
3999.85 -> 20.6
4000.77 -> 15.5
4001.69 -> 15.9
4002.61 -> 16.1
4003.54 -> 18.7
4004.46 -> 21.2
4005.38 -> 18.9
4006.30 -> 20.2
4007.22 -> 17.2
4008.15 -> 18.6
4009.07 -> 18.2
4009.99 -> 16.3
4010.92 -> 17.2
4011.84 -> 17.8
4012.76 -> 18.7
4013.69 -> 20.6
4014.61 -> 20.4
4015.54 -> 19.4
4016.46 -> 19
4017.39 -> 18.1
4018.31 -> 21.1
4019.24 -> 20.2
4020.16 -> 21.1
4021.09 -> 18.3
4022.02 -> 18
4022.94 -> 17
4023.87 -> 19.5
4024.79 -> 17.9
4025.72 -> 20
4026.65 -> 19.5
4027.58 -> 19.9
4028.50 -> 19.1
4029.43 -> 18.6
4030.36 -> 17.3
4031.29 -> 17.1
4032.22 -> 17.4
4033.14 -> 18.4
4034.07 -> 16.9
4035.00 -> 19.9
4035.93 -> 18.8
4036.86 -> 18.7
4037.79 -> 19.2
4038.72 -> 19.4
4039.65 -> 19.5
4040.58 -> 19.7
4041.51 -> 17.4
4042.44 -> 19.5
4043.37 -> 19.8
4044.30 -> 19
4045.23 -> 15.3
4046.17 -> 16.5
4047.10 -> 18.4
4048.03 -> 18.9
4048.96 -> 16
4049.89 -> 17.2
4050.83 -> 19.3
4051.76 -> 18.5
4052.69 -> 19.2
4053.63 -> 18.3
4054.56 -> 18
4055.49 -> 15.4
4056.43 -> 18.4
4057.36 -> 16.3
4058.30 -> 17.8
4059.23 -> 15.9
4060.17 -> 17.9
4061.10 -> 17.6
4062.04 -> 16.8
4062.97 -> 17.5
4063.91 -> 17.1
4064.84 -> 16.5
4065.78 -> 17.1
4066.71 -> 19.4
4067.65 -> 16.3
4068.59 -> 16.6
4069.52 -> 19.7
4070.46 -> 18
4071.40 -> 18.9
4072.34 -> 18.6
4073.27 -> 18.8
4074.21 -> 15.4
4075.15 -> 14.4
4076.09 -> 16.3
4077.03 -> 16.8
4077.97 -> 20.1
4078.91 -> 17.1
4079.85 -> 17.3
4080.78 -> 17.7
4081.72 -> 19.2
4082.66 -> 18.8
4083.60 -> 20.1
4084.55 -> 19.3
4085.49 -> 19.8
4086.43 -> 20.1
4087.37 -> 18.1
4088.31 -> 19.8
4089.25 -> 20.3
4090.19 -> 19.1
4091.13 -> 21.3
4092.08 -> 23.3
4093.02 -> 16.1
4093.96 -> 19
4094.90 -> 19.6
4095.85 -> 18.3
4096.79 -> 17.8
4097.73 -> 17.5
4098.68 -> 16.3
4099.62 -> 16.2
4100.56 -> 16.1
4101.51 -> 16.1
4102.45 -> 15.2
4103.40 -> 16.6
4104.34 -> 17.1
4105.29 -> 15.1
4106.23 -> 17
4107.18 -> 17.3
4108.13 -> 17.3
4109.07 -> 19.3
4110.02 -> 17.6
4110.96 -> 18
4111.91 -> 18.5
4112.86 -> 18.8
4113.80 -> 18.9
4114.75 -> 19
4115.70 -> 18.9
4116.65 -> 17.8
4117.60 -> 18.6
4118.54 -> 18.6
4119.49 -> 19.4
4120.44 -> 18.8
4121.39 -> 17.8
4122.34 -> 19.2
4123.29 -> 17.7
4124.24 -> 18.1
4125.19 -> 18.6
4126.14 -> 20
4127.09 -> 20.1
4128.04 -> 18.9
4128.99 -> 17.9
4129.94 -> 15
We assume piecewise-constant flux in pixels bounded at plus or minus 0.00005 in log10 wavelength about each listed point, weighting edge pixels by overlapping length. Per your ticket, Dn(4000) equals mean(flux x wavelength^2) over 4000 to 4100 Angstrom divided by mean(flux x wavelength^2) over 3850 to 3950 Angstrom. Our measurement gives 1.92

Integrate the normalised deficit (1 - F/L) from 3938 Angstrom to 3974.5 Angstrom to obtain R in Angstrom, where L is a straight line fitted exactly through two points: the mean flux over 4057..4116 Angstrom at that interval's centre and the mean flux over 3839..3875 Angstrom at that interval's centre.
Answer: 7.5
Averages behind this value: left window 9.04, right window 17.9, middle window 10.2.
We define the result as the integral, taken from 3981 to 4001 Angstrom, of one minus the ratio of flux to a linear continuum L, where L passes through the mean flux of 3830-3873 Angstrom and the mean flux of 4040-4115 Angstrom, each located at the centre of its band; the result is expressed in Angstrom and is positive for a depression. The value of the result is -2.8 Angstrom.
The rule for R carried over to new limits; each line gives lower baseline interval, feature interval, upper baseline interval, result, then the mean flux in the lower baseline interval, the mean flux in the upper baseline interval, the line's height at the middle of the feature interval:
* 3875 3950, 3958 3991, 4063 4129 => 3.6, 10.6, 18.1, 13.1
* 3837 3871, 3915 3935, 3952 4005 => 2.8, 8.86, 13.3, 11.4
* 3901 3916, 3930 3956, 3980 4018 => 9.1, 13.1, 17.3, 14.7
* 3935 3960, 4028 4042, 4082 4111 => -3.2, 10.6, 18.2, 15.1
